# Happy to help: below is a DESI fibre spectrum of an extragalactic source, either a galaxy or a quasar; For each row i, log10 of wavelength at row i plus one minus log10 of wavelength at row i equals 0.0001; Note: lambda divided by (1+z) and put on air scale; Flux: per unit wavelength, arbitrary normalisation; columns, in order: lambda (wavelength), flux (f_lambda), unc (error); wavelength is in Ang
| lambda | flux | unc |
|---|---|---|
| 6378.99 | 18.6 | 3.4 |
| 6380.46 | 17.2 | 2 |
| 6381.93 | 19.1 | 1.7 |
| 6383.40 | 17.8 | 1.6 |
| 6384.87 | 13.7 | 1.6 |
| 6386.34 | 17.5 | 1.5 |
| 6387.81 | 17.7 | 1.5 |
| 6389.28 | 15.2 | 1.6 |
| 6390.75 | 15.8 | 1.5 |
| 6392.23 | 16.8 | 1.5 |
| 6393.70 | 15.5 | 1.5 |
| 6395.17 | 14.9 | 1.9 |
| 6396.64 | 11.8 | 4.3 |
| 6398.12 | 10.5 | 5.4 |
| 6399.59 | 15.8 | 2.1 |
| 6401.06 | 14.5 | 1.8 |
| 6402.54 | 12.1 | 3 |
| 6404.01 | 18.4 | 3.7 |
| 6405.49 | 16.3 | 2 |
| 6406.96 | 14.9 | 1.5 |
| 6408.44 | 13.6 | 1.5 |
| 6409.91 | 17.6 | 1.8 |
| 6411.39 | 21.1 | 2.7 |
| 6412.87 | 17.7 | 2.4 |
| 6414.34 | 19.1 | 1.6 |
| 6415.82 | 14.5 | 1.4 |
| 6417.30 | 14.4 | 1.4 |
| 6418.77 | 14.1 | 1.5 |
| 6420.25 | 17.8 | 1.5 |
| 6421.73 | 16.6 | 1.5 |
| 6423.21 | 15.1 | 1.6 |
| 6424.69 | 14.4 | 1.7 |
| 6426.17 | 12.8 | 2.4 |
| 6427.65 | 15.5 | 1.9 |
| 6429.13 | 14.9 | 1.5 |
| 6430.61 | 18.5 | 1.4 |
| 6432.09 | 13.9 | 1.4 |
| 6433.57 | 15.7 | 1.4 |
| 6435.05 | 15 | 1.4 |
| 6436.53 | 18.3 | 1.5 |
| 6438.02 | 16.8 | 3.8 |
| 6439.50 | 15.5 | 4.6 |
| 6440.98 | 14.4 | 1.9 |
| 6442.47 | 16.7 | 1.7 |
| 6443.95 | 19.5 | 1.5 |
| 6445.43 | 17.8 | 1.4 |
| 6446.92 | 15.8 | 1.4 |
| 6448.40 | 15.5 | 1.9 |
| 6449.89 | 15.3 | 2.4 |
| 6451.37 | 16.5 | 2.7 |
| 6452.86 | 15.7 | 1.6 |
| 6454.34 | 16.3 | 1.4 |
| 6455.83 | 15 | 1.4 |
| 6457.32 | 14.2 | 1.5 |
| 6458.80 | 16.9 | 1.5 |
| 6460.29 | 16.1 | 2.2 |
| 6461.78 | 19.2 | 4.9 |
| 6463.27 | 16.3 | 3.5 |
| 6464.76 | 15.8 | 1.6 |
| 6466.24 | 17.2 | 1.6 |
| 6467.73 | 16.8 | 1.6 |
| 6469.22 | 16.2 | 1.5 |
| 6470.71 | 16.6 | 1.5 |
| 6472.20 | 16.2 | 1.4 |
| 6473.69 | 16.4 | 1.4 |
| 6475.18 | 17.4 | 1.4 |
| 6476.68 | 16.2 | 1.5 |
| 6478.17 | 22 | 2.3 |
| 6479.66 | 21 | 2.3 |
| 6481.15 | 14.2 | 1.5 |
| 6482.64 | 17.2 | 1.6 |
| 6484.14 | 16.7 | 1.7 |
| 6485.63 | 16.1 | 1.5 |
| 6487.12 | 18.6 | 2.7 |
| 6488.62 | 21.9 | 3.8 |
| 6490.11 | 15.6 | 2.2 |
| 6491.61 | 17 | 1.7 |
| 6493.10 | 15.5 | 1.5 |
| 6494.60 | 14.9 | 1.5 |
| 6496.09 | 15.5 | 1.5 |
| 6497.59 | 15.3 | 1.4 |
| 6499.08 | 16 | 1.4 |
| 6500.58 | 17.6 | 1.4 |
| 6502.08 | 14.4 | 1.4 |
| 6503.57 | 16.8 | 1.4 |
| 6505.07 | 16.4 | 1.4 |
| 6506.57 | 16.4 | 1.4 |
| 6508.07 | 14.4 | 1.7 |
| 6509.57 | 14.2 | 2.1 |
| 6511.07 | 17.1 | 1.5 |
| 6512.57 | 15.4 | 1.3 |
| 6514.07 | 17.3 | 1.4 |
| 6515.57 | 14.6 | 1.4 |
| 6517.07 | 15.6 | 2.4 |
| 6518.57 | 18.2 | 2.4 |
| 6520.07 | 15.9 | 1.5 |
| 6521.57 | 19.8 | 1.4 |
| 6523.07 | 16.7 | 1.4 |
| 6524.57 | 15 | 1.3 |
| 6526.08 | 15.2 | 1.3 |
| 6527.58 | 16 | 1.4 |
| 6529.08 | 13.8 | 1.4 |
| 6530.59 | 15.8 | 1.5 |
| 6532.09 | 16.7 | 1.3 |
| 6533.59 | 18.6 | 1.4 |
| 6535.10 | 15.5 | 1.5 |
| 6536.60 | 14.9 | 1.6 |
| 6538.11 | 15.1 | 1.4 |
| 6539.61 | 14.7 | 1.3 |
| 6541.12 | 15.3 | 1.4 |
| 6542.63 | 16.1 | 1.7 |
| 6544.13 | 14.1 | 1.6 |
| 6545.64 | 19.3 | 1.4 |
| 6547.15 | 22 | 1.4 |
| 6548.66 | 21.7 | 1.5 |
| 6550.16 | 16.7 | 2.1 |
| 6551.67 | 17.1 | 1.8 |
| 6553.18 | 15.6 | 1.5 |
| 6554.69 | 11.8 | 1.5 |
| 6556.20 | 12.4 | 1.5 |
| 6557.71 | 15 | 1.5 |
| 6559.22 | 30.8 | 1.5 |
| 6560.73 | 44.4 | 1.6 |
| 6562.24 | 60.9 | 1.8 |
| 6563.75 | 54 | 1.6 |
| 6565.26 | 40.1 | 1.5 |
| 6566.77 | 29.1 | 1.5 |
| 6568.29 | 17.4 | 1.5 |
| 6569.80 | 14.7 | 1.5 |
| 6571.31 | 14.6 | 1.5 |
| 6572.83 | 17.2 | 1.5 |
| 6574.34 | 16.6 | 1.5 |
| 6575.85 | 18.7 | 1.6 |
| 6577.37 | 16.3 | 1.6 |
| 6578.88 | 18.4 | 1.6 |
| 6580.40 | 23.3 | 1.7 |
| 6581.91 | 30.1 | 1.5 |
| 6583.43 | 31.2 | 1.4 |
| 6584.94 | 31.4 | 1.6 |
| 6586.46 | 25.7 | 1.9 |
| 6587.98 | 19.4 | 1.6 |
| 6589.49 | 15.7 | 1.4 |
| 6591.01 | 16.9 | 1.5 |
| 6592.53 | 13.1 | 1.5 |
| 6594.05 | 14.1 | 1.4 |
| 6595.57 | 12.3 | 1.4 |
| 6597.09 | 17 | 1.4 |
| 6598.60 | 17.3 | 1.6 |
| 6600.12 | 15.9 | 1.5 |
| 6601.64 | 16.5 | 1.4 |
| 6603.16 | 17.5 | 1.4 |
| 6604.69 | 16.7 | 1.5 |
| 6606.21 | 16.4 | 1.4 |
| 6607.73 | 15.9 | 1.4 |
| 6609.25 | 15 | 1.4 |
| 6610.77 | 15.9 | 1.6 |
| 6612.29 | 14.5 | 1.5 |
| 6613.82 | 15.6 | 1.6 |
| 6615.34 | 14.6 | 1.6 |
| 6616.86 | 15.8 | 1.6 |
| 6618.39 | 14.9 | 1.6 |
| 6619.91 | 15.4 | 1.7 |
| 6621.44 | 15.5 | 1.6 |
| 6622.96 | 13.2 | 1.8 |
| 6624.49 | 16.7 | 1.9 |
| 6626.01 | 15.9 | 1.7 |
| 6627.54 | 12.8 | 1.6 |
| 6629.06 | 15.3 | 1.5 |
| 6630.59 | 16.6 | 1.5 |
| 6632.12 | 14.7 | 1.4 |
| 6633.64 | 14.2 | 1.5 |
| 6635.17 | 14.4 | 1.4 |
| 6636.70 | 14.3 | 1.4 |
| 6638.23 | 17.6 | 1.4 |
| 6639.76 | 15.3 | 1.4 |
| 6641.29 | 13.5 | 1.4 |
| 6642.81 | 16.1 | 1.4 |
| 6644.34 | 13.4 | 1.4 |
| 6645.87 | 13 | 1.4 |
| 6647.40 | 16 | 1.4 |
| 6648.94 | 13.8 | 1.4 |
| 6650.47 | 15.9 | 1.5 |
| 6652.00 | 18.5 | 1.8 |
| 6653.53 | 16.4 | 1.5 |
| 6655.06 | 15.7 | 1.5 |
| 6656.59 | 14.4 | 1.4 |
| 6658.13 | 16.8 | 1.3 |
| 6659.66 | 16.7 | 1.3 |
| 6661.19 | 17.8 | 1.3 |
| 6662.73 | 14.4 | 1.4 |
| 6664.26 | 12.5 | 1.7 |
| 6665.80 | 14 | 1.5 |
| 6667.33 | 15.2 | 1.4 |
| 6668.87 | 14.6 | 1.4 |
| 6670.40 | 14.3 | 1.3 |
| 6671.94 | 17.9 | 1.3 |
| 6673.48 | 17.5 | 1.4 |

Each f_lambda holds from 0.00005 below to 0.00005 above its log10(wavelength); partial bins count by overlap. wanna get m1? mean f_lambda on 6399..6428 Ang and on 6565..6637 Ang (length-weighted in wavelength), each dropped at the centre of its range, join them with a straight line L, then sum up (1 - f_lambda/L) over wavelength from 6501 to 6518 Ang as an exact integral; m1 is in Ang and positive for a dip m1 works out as 1.0 Ang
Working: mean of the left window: 15.8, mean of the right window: 17.7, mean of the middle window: 15.8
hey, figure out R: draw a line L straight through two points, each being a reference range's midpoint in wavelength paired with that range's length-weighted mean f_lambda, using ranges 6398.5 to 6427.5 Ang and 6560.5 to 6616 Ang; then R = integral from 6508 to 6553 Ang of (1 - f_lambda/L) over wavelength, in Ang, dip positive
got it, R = 7.3 Ang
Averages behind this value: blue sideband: 15.8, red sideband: 21.5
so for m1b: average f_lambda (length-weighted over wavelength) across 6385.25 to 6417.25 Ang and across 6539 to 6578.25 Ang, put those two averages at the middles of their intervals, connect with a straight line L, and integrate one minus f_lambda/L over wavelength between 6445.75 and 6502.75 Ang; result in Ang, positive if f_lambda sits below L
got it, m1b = 6.8 Ang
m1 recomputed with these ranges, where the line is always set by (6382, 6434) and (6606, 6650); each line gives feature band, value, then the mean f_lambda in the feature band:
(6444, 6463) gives -1.0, 16.3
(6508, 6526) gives -1.0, 16.2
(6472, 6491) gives -2.8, 17.7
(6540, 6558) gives -1.4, 16.4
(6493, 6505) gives -0.3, 15.8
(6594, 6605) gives -0.6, 16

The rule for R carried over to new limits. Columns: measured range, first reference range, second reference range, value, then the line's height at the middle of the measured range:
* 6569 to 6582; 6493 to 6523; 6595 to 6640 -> -2.1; 15.7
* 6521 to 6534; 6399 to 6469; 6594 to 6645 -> -0.5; 15.7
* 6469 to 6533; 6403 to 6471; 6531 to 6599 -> 7.3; 18.7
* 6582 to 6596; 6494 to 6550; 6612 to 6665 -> -4.4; 15.7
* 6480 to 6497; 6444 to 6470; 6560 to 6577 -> 2.8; 20.1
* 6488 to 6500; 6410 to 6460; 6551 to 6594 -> 1.9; 19.4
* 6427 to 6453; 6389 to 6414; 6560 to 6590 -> 2.7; 18.1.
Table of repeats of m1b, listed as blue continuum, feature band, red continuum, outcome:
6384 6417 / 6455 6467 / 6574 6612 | 0.20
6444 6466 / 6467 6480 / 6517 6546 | -1.03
